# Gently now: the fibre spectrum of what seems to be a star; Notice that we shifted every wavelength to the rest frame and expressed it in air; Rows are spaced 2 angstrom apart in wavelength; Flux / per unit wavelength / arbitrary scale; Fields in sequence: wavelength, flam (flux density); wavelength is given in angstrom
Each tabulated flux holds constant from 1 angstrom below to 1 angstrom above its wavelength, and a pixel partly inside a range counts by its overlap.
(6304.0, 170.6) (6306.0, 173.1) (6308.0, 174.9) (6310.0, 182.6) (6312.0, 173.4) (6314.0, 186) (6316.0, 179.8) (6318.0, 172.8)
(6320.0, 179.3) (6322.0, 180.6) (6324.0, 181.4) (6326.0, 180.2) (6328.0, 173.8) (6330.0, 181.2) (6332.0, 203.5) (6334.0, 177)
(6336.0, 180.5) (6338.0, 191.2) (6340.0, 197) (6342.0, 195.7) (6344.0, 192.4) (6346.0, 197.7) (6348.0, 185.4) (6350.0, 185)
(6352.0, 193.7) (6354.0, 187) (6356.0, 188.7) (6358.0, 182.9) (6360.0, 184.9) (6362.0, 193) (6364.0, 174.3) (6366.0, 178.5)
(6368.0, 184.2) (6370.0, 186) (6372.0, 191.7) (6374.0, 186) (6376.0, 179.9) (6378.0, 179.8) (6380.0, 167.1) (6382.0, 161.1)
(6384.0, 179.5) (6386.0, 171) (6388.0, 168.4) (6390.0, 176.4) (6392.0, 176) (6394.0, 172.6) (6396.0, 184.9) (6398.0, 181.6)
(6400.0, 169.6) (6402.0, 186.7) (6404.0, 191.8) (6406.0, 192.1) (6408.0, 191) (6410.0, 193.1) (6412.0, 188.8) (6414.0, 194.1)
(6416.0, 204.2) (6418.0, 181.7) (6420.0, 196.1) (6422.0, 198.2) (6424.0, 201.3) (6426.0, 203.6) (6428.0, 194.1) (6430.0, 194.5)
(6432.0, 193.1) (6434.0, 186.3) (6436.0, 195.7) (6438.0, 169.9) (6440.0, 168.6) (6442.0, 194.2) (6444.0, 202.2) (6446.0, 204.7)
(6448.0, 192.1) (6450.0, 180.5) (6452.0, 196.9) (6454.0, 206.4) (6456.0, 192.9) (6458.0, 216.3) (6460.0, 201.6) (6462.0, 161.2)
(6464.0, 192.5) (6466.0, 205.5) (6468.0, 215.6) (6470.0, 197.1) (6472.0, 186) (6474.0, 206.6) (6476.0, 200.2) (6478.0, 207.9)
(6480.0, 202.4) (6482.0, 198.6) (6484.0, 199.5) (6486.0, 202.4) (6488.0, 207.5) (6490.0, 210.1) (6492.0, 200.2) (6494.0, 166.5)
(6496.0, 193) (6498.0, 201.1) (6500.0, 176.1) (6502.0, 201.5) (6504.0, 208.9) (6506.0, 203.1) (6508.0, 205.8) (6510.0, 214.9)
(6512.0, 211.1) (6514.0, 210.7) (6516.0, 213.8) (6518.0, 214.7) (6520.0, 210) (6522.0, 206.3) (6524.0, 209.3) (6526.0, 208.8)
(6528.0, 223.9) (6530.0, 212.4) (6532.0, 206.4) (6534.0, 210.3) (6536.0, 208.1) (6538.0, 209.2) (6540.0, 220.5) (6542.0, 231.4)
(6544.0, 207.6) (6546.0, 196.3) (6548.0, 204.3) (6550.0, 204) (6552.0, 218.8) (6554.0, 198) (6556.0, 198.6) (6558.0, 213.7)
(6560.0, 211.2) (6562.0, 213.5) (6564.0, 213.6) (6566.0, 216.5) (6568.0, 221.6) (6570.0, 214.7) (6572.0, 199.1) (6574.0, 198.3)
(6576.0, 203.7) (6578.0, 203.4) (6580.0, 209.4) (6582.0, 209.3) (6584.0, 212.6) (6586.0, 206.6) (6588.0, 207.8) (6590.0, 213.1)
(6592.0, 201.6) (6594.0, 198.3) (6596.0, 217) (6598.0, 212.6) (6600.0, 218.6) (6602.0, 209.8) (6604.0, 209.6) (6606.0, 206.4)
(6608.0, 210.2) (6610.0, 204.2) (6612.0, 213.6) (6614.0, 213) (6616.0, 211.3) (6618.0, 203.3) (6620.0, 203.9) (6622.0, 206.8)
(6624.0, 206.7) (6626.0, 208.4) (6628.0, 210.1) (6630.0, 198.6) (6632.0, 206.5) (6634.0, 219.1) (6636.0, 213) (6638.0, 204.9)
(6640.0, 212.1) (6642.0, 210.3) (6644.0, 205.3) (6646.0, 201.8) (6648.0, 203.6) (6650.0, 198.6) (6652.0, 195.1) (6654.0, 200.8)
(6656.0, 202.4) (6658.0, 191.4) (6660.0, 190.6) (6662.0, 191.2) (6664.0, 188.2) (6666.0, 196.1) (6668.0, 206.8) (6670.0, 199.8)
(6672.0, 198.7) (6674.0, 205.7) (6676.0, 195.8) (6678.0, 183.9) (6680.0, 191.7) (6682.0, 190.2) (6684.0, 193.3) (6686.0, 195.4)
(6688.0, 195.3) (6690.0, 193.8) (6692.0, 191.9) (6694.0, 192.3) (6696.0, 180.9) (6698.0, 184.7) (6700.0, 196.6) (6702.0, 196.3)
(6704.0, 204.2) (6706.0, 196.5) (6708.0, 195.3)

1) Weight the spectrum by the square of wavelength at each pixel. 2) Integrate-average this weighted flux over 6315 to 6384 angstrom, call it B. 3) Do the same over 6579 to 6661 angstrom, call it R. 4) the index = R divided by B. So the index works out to 1.22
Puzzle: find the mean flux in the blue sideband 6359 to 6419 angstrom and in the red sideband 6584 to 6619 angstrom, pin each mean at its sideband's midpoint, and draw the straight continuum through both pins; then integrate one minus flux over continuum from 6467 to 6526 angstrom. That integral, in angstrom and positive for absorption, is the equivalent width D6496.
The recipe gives -2.1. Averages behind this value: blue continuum 182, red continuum 209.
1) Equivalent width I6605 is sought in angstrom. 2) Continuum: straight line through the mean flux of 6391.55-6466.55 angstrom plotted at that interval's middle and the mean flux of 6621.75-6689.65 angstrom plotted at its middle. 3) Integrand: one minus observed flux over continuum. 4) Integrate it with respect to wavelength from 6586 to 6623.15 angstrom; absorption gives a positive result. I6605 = -2.0 angstrom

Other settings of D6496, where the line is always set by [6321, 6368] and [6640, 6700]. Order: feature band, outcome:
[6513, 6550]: -3.7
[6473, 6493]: -1.4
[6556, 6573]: -1.7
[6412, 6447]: -0.8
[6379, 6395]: 1.4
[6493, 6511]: -0.5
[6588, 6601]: -1.1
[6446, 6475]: -1.1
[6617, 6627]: -0.6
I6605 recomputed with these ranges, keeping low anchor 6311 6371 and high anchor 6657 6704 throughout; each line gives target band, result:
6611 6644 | -2.8 angstrom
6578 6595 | -1.4 angstrom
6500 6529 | -3.0 angstrom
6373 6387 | 0.8 angstrom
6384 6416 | 0.6 angstrom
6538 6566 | -2.9 angstrom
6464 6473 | -0.6 angstrom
